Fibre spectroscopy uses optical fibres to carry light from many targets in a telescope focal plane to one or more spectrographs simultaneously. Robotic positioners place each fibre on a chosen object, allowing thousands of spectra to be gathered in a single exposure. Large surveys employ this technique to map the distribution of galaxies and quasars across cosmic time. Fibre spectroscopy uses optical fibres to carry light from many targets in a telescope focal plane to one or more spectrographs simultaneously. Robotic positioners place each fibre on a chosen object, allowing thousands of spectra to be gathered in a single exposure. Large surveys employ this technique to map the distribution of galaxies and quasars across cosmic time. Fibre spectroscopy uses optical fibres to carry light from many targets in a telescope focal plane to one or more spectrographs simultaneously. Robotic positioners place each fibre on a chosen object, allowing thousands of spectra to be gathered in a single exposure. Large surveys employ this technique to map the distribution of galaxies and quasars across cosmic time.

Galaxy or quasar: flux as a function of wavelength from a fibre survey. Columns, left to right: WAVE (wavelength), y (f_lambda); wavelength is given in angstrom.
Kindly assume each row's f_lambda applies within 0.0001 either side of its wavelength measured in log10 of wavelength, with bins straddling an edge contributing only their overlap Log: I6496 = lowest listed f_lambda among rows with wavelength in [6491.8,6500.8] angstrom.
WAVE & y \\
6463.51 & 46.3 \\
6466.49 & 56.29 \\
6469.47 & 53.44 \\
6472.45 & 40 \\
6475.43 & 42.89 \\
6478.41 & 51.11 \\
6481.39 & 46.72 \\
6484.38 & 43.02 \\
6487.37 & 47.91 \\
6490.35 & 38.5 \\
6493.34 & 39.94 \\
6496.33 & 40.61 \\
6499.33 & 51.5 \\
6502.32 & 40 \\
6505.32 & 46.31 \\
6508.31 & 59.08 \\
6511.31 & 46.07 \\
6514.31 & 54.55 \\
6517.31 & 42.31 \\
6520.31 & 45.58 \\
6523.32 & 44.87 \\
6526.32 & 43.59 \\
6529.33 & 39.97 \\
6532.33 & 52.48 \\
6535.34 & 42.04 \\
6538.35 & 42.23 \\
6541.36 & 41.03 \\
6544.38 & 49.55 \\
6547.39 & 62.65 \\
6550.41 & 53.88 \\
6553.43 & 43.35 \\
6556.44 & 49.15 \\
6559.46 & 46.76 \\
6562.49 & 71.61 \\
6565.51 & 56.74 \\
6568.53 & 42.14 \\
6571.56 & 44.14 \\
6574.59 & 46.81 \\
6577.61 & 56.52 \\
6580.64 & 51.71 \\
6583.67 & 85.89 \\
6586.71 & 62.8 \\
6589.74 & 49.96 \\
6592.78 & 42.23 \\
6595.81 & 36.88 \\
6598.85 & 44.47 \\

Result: 39.94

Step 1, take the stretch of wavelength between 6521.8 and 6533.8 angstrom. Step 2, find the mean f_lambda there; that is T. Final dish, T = 45.2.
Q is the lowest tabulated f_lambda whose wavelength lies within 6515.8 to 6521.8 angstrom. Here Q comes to 42.31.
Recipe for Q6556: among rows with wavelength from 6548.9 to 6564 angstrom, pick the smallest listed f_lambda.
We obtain 43.35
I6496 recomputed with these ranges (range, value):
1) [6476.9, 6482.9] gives 46.72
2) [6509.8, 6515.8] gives 46.07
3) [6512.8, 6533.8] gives 39.97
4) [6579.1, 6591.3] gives 49.96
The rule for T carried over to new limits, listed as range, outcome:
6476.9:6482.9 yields 48.9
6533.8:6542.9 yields 41.8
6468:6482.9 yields 46.8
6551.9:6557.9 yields 46.3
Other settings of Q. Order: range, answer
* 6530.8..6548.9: 41.03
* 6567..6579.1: 42.14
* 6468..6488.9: 40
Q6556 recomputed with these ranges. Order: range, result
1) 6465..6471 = 53.44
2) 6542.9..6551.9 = 49.55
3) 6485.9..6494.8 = 38.5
